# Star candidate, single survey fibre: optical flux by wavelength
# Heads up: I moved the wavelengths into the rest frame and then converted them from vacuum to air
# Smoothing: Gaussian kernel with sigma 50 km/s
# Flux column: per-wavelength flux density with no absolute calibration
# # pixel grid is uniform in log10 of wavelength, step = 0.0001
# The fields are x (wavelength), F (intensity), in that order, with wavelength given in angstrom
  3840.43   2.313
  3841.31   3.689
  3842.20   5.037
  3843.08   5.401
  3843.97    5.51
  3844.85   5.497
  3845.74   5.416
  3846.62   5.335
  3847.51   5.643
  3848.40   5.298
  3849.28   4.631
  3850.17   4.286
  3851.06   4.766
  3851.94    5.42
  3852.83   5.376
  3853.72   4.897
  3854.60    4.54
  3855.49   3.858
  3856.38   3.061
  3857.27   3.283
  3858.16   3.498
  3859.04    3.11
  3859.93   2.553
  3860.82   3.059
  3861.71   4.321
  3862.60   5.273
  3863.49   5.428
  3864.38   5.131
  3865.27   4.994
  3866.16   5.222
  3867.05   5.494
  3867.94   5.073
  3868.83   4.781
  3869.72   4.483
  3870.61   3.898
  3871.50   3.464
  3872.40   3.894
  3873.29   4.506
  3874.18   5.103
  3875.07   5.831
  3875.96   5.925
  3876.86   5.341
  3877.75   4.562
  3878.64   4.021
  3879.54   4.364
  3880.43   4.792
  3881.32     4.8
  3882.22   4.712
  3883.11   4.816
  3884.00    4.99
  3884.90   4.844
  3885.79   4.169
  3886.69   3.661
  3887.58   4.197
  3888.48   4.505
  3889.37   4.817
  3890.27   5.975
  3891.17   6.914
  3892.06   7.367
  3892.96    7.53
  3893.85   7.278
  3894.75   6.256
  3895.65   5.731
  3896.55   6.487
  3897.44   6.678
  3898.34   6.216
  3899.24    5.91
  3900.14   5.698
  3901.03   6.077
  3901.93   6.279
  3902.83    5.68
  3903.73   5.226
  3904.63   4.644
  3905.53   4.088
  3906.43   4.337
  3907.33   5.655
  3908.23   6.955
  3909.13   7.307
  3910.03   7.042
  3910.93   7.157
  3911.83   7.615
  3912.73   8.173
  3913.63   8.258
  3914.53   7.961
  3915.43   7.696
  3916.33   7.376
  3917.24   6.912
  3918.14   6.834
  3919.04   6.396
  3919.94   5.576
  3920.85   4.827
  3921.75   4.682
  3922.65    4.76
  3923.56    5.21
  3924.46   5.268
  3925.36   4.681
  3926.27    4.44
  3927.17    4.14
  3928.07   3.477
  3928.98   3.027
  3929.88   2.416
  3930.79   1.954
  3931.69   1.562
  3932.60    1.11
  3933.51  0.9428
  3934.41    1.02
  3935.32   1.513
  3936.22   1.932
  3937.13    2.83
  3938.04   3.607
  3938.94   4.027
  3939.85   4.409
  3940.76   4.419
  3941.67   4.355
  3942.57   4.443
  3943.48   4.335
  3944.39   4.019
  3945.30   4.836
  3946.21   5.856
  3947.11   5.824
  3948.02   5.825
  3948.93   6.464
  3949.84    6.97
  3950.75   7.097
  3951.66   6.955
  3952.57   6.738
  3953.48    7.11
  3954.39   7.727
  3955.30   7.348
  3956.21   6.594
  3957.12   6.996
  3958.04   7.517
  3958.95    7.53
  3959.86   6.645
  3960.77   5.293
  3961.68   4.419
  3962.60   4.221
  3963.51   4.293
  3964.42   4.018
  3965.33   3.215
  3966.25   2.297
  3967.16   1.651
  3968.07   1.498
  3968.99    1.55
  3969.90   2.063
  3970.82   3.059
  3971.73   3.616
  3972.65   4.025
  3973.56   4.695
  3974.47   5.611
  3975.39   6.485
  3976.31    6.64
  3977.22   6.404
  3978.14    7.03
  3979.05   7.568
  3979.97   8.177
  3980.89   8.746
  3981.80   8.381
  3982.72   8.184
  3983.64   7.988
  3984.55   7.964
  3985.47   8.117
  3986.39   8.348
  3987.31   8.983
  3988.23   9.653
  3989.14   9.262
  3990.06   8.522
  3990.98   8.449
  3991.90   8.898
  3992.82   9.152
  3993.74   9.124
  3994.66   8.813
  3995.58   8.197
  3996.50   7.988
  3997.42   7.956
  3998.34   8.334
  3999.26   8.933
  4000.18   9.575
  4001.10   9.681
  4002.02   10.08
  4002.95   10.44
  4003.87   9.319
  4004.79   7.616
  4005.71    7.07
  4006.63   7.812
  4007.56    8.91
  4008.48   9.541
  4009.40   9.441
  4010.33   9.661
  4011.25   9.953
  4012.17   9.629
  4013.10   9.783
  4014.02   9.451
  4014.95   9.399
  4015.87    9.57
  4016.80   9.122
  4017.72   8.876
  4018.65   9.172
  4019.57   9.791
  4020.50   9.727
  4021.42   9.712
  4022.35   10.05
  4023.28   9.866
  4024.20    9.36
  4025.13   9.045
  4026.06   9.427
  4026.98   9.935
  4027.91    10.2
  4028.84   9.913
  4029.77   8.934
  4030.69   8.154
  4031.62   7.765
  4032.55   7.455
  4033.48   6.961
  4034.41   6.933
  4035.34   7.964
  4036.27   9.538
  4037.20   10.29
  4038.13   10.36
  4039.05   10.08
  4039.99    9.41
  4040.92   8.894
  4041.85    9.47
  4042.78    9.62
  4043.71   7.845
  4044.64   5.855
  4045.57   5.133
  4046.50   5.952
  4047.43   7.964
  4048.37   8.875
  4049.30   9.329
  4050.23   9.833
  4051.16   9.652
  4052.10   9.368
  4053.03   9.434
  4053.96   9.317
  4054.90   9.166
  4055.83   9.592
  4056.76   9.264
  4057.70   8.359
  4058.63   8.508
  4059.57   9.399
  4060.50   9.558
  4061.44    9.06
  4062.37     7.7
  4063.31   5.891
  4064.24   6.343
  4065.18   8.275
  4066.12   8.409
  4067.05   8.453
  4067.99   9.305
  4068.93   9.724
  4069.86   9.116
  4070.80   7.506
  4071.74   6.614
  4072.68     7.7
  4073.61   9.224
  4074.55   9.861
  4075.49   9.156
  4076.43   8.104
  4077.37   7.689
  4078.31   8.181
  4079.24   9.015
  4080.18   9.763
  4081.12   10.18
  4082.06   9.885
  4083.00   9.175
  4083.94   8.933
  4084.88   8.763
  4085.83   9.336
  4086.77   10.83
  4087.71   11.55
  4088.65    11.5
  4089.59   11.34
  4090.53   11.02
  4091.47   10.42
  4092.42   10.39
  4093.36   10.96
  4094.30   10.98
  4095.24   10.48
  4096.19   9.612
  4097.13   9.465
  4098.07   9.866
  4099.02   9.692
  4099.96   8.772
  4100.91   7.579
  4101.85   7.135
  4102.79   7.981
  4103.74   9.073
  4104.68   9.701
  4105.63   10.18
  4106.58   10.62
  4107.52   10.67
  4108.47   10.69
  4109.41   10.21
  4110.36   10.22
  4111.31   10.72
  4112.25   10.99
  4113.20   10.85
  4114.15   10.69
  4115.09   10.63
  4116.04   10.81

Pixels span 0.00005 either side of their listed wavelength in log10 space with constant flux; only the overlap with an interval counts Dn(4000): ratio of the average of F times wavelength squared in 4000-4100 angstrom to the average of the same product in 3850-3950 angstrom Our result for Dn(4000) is 1.99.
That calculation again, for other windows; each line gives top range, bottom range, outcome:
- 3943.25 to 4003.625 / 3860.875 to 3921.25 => 1.24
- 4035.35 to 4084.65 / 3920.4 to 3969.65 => 2.08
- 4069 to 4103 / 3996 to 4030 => 1.05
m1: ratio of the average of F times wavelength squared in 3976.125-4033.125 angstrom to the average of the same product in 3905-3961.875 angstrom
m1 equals 1.74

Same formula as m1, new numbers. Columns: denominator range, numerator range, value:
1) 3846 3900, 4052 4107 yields 2.06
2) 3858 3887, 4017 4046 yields 2.11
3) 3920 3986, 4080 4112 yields 2.16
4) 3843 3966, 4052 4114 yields 2.00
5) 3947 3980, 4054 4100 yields 1.81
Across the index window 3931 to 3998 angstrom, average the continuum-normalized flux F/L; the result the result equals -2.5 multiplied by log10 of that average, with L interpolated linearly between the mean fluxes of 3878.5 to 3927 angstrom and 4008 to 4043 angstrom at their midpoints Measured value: 0.32 mag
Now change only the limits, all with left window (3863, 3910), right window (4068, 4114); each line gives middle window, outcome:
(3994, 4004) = -0.17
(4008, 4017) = -0.20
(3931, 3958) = 0.36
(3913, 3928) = 0.02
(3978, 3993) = -0.14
